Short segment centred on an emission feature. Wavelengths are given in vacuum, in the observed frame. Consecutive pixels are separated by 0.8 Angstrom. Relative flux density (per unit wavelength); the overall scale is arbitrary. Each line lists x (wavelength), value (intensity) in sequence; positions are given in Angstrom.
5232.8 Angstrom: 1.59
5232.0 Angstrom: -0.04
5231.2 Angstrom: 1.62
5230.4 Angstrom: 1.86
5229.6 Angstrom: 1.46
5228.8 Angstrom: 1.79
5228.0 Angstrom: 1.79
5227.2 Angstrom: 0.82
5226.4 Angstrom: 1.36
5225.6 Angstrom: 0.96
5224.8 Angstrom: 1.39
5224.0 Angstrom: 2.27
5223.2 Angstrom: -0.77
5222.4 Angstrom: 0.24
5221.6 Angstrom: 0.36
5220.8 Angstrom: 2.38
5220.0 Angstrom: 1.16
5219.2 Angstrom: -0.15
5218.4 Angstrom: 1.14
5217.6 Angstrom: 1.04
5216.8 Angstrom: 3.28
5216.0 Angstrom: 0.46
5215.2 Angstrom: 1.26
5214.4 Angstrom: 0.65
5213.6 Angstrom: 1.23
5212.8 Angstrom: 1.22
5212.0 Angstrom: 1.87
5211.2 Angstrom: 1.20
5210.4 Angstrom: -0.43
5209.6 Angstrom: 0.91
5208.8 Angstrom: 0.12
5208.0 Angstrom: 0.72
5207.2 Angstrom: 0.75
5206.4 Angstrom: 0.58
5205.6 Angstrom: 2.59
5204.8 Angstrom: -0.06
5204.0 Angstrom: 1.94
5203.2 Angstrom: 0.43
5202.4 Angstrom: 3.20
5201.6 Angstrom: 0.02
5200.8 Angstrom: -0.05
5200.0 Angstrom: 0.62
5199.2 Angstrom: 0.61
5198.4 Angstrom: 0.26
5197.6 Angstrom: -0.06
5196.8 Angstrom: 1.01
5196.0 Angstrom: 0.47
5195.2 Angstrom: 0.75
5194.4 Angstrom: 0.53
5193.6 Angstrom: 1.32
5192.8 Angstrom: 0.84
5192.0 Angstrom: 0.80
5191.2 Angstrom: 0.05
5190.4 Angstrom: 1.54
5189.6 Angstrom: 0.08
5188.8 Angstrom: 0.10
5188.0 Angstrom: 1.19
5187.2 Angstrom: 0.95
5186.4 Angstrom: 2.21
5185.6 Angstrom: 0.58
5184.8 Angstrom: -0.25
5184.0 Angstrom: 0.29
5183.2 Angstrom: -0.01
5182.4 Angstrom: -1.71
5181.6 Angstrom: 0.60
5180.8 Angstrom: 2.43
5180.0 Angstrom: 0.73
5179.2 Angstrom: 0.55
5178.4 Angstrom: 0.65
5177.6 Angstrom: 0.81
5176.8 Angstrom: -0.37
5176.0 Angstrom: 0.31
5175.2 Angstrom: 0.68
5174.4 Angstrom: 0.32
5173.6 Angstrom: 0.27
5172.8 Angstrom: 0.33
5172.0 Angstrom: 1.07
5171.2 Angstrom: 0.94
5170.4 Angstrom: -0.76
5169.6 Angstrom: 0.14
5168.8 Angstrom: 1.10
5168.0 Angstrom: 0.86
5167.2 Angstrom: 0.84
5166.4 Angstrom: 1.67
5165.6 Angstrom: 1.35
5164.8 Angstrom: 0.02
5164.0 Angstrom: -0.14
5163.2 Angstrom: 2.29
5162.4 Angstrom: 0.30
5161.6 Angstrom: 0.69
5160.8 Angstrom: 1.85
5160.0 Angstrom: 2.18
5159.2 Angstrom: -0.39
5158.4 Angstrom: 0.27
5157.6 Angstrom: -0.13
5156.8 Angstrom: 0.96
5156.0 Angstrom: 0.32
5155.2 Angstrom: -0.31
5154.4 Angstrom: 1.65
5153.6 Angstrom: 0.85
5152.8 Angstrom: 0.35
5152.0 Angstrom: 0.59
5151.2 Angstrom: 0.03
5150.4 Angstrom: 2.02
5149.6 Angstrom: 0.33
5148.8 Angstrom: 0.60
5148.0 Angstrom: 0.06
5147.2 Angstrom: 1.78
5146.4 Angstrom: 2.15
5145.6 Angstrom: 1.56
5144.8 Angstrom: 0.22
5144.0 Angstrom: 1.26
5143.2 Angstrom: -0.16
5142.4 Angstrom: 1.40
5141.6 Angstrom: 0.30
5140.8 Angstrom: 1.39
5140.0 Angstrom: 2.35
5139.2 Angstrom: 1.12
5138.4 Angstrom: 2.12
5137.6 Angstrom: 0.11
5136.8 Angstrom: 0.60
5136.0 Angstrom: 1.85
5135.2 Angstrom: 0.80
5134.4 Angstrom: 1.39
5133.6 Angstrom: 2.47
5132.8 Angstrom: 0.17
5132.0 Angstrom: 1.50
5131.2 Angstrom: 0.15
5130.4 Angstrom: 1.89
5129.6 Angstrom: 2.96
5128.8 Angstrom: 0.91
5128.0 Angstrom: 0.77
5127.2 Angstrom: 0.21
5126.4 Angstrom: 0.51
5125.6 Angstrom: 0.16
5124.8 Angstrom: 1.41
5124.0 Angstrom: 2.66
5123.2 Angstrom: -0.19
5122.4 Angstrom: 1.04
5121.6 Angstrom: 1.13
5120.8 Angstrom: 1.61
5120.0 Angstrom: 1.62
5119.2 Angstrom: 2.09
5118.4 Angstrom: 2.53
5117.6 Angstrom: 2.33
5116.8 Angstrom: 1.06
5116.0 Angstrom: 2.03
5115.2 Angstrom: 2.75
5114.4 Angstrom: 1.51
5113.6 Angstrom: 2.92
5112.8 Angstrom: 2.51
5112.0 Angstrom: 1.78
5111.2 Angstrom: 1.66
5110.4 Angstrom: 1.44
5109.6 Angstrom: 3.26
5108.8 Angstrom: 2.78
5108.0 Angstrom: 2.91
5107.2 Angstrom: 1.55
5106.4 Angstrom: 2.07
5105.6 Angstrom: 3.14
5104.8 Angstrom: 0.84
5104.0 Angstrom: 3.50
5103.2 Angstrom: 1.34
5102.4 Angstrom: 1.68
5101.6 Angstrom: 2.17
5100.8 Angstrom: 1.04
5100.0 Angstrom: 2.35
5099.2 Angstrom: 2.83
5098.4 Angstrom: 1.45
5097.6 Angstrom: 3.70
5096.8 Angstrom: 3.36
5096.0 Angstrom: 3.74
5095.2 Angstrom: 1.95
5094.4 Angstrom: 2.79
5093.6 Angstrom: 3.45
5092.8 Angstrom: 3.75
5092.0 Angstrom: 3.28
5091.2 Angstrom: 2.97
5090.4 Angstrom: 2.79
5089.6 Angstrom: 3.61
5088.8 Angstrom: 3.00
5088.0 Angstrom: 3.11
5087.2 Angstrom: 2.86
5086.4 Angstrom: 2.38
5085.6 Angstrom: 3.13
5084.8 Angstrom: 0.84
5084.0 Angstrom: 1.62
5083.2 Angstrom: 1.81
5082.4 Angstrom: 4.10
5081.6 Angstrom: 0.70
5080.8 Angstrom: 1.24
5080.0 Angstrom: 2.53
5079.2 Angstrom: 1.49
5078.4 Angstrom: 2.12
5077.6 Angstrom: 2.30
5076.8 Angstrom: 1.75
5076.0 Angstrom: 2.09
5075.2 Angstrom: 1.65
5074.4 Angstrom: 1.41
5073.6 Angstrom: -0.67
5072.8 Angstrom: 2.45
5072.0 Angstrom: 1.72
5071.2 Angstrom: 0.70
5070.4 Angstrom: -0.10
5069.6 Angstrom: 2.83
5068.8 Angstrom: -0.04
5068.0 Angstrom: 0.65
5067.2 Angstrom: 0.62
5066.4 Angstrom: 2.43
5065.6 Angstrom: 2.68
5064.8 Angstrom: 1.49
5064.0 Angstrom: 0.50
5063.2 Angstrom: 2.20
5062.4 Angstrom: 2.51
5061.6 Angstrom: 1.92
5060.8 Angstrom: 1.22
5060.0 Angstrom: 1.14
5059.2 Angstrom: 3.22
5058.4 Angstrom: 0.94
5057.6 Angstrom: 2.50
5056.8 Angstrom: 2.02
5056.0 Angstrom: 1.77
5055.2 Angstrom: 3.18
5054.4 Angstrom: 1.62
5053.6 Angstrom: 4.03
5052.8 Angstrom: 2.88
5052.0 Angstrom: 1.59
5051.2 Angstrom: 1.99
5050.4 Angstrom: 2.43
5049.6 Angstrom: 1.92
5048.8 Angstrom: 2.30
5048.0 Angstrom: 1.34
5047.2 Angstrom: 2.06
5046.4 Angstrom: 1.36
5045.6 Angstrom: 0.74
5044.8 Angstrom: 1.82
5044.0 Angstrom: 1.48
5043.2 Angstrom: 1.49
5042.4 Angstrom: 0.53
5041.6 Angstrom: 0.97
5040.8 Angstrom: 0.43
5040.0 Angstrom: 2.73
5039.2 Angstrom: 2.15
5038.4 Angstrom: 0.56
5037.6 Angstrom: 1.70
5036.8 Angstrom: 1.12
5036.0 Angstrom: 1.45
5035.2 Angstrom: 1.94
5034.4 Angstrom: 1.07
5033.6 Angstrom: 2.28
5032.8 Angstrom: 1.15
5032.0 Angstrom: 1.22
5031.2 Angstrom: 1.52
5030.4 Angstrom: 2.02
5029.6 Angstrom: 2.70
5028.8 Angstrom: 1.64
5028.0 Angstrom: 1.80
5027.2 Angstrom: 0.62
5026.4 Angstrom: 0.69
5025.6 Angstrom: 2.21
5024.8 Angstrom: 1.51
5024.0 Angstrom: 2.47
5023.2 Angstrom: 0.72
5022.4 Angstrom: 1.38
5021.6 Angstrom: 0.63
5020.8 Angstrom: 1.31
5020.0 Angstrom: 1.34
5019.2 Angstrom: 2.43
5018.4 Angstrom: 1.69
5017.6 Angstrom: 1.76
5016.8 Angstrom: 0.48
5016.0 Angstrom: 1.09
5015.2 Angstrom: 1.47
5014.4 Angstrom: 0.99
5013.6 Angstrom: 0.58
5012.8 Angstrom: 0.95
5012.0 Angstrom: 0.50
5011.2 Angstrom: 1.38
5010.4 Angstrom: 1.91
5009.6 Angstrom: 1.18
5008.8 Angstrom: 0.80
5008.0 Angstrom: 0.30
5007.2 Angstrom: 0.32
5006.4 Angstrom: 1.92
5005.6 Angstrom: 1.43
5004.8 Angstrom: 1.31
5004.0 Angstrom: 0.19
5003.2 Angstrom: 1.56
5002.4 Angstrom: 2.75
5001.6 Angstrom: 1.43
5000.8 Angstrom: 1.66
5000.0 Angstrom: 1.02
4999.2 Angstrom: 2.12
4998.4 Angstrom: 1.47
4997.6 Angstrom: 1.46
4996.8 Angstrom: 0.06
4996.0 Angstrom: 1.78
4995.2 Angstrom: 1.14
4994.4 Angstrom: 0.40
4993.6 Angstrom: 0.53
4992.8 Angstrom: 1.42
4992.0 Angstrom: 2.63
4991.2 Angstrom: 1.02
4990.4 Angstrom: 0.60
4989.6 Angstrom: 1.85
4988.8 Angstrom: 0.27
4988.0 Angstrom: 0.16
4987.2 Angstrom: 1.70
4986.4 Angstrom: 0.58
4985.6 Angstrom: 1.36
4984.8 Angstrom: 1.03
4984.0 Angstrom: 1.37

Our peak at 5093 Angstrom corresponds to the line C III] 1909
